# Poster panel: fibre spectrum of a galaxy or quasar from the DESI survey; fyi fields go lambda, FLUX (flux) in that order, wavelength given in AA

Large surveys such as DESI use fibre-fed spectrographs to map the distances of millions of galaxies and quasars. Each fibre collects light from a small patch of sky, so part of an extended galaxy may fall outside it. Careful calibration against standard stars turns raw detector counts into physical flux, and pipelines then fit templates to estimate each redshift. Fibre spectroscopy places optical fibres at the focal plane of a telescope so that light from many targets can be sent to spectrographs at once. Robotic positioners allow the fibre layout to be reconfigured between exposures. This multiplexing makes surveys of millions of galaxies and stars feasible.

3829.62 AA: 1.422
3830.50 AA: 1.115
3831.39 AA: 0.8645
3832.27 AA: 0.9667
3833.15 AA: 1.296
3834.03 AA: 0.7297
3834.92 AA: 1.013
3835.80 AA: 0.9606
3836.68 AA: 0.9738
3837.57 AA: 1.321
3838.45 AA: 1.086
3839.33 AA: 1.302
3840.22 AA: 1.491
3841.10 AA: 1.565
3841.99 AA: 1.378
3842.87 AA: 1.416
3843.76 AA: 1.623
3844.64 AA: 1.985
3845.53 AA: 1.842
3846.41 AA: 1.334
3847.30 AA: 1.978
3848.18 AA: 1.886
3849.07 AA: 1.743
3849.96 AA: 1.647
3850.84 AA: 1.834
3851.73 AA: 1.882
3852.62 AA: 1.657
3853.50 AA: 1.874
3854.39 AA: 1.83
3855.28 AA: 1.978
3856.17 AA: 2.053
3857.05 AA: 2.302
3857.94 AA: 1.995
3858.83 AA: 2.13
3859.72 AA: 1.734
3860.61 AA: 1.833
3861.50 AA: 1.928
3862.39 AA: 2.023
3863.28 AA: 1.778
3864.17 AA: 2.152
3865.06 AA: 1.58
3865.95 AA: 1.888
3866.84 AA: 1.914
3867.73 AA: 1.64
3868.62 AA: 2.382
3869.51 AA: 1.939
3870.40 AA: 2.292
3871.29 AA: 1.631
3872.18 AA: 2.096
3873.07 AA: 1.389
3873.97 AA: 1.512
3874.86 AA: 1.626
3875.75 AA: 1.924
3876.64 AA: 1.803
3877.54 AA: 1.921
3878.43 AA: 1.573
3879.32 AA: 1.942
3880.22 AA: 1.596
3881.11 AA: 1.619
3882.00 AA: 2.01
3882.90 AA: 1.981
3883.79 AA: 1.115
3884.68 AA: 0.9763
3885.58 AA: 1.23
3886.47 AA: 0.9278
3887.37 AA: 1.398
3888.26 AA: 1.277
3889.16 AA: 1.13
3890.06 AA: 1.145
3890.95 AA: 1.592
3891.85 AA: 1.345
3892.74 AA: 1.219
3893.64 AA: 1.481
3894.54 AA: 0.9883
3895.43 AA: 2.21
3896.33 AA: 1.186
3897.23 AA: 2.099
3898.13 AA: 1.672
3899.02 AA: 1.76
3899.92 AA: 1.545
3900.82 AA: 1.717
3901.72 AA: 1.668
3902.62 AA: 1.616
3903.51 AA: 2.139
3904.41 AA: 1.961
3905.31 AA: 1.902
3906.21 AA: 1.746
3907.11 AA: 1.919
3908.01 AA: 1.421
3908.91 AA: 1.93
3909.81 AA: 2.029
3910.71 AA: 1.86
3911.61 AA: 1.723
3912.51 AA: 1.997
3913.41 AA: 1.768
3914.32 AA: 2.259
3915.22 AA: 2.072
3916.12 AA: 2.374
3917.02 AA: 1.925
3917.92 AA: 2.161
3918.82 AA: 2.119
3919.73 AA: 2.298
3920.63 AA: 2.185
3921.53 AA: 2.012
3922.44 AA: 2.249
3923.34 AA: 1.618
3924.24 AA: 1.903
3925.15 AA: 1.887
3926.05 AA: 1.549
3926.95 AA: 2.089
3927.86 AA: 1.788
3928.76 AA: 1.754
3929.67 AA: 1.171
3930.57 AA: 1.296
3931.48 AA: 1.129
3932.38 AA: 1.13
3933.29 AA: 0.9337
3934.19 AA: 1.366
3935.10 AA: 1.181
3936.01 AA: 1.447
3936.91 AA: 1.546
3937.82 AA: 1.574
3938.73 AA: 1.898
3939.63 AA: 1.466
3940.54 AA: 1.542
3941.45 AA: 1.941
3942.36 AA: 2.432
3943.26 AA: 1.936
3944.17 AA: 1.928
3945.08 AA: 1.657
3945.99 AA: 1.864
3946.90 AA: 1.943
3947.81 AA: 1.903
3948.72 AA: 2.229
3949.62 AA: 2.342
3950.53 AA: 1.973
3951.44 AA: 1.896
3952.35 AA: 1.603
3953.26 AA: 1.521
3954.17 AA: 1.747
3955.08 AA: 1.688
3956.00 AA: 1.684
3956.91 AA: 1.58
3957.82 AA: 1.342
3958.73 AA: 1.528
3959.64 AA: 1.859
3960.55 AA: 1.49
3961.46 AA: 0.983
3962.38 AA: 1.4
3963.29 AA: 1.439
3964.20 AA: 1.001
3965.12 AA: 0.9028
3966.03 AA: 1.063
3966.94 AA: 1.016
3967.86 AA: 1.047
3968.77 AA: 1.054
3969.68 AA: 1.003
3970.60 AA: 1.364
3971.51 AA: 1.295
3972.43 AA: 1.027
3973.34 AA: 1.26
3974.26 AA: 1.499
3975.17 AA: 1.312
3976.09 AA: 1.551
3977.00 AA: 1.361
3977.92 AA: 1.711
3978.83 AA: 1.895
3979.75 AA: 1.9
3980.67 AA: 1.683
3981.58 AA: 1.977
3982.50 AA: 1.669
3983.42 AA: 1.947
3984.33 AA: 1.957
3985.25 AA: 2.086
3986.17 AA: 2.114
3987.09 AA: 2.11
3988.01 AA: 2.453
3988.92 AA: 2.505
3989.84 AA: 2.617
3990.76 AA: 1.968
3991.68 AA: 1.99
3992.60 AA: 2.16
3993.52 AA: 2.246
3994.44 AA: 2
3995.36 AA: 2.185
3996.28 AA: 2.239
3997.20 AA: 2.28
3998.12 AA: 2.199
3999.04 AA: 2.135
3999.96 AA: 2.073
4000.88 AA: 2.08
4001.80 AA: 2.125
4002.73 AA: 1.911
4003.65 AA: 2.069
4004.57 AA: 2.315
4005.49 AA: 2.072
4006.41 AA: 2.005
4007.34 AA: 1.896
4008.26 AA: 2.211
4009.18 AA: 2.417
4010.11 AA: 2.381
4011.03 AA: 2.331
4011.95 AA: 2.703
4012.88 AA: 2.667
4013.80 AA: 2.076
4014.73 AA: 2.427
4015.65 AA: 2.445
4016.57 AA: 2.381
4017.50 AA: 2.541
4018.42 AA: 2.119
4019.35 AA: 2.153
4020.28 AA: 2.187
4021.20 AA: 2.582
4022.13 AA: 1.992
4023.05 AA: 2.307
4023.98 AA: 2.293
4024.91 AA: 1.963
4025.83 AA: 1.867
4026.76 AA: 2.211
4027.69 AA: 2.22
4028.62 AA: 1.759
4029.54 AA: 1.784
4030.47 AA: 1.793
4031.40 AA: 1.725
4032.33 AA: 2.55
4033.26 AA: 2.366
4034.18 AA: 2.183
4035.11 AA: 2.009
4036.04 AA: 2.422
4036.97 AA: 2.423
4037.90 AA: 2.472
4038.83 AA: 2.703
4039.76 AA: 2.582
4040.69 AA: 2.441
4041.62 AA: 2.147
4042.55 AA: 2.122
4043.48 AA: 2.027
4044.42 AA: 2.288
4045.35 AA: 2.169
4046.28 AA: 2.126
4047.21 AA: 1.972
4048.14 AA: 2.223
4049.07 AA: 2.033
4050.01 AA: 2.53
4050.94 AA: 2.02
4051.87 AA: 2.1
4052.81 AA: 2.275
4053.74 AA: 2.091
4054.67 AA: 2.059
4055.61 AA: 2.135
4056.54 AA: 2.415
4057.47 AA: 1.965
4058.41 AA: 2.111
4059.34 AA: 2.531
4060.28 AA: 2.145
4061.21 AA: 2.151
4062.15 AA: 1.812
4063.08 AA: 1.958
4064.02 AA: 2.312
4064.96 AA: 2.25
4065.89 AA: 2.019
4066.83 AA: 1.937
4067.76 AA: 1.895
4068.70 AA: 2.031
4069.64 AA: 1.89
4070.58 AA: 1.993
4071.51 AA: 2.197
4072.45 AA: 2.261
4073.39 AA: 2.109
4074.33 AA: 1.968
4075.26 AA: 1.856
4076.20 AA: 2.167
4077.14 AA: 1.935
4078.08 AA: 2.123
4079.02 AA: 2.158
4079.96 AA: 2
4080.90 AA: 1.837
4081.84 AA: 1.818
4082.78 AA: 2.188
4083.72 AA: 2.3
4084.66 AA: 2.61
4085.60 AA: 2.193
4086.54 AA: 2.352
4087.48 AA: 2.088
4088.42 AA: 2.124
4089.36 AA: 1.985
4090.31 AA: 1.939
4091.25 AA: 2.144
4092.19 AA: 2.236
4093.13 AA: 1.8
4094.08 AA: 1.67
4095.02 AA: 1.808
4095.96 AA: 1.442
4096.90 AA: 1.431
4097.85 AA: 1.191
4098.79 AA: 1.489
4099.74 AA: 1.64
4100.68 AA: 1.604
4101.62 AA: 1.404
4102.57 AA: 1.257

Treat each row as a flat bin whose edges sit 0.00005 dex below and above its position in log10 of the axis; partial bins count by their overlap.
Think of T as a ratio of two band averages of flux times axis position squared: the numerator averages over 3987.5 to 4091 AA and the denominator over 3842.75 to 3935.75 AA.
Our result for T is 1.3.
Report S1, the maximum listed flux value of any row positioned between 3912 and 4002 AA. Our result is 2.617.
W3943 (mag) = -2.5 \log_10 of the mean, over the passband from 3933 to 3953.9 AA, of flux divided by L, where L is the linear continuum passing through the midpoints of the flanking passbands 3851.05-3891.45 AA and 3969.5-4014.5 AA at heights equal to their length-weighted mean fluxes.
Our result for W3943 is 0.08 mag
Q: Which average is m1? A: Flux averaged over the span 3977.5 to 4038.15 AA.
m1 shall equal 2.16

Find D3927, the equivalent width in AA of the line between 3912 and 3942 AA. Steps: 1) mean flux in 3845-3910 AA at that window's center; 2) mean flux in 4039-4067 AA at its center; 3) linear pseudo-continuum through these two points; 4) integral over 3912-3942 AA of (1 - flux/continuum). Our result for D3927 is 1.6 AA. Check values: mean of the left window 1.72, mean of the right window 2.17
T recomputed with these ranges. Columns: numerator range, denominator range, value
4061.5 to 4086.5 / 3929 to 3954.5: 1.33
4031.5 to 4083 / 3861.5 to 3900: 1.43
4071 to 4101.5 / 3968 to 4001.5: 1.11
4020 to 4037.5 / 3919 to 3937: 1.38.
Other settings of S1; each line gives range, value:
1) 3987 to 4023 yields 2.703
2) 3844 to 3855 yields 1.985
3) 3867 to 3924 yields 2.382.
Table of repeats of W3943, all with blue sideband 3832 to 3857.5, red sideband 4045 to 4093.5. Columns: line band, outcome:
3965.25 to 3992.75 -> 0.13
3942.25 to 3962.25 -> 0.03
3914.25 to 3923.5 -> -0.22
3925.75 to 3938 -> 0.24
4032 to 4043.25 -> -0.16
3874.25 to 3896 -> 0.11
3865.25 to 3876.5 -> -0.14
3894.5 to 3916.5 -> -0.08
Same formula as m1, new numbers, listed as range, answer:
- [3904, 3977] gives 1.65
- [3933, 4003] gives 1.73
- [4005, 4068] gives 2.2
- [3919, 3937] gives 1.64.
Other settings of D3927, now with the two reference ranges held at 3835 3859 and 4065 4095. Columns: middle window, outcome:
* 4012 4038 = -3.4 AA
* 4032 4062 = -3.6 AA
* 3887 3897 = 2.1 AA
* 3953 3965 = 2.5 AA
